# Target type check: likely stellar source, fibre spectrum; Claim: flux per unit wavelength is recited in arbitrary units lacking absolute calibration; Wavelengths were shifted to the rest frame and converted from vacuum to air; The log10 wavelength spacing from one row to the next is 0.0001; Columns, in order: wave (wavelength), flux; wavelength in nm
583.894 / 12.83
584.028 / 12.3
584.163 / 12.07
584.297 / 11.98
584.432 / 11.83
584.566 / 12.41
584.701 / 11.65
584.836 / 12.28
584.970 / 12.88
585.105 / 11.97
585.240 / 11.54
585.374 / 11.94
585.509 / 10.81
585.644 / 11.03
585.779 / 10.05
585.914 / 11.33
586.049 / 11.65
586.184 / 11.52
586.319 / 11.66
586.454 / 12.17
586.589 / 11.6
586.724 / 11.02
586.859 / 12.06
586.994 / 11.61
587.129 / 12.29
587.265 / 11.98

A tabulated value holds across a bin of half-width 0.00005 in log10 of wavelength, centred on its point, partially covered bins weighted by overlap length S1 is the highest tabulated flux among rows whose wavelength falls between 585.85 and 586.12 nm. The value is 11.65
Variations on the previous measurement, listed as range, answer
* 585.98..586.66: 12.17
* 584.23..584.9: 12.41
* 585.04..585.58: 11.97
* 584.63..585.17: 12.88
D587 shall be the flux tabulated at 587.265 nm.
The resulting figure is 11.98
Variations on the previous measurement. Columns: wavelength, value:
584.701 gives 11.65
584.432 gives 11.83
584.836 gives 12.28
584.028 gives 12.3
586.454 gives 12.17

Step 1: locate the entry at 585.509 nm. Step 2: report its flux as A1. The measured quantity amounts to 10.81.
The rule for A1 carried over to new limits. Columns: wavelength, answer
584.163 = 12.07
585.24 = 11.54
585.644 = 11.03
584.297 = 11.98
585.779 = 10.05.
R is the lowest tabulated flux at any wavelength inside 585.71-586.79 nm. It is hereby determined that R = 10.05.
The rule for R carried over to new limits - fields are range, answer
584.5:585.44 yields 11.54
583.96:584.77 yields 11.65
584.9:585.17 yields 11.97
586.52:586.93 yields 11.02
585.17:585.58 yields 10.81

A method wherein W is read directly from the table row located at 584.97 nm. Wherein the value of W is 12.88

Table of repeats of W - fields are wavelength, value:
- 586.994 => 11.61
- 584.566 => 12.41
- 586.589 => 11.6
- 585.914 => 11.33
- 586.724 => 11.02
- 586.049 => 11.65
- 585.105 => 11.97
